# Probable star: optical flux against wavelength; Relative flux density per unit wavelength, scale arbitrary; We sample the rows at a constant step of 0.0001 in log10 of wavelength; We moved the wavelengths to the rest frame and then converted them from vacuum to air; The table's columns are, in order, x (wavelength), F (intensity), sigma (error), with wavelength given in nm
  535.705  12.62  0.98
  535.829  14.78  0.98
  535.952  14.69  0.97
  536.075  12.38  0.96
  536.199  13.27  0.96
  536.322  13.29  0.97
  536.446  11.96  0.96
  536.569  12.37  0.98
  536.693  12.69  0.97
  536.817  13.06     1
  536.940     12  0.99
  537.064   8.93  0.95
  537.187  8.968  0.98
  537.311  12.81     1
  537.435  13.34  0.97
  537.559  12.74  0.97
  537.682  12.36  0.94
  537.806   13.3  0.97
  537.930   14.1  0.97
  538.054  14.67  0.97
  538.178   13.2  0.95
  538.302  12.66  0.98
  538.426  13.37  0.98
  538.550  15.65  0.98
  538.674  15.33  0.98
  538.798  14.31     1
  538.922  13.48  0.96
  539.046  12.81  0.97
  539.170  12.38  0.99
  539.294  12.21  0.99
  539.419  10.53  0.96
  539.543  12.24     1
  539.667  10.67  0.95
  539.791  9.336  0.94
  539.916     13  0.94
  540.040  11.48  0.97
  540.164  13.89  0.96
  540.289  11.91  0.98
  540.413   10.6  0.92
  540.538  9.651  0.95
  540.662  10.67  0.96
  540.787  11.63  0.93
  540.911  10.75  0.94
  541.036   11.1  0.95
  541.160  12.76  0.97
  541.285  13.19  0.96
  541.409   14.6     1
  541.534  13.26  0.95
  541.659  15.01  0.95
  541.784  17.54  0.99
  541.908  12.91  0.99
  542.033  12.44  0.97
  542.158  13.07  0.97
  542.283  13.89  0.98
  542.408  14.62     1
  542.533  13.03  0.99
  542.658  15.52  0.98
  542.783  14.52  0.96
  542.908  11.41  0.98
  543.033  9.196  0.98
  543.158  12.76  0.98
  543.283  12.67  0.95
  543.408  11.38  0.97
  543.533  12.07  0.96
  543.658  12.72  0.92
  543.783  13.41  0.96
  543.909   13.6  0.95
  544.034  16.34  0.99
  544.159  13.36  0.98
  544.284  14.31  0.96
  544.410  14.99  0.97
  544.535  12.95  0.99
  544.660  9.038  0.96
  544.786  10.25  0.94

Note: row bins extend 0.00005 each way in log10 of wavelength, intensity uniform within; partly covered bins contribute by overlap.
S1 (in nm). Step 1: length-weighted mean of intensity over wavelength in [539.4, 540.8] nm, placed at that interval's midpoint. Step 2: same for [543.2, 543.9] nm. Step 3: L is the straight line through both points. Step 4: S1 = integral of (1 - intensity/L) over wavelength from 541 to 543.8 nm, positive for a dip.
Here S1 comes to -0.25 nm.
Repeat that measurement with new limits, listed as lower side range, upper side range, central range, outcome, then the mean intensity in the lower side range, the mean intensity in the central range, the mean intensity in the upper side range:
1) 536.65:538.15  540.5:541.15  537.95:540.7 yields -0.204 nm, 12.4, 12.5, 11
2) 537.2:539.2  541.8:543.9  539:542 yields 0.215 nm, 13.4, 12.3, 13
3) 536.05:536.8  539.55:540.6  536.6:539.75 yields -0.169 nm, 12.7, 12.7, 11.4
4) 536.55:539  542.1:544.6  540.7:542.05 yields 0.000 nm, 13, 13.2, 13.3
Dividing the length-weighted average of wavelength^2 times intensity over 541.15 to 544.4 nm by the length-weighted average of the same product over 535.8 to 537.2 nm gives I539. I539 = 1.1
